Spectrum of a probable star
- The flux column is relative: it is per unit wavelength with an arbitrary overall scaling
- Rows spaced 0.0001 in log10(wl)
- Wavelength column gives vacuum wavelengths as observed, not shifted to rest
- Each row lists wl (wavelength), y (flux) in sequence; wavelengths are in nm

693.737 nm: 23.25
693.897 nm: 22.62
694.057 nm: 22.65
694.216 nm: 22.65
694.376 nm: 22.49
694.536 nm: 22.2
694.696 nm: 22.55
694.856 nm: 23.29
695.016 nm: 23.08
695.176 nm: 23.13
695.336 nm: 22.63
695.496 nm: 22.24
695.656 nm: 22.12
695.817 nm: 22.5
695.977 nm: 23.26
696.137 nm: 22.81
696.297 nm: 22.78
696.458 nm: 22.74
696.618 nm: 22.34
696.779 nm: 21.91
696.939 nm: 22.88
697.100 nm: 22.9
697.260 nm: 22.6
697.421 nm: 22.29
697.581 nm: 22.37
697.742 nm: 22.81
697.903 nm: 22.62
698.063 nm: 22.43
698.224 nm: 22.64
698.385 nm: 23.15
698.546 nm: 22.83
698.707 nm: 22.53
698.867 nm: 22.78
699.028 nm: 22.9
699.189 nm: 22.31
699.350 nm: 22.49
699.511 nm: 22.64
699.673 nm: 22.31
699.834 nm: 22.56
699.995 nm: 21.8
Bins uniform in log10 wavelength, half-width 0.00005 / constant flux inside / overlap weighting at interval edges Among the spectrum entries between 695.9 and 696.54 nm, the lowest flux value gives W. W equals 22.74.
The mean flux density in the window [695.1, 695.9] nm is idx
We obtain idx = 22.5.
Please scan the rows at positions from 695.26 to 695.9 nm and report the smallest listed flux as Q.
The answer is 22.12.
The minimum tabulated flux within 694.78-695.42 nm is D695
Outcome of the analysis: 22.63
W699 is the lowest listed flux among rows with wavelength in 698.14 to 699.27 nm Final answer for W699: 22.31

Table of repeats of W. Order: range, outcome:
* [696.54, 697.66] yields 21.91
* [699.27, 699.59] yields 22.49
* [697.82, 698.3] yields 22.43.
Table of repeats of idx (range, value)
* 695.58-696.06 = 22.6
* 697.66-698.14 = 22.6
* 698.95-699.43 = 22.6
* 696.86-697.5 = 22.7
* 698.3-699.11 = 22.8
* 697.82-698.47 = 22.7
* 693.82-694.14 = 22.7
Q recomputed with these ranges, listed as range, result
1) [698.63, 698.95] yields 22.53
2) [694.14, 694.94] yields 22.2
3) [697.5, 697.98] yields 22.37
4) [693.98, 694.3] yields 22.65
